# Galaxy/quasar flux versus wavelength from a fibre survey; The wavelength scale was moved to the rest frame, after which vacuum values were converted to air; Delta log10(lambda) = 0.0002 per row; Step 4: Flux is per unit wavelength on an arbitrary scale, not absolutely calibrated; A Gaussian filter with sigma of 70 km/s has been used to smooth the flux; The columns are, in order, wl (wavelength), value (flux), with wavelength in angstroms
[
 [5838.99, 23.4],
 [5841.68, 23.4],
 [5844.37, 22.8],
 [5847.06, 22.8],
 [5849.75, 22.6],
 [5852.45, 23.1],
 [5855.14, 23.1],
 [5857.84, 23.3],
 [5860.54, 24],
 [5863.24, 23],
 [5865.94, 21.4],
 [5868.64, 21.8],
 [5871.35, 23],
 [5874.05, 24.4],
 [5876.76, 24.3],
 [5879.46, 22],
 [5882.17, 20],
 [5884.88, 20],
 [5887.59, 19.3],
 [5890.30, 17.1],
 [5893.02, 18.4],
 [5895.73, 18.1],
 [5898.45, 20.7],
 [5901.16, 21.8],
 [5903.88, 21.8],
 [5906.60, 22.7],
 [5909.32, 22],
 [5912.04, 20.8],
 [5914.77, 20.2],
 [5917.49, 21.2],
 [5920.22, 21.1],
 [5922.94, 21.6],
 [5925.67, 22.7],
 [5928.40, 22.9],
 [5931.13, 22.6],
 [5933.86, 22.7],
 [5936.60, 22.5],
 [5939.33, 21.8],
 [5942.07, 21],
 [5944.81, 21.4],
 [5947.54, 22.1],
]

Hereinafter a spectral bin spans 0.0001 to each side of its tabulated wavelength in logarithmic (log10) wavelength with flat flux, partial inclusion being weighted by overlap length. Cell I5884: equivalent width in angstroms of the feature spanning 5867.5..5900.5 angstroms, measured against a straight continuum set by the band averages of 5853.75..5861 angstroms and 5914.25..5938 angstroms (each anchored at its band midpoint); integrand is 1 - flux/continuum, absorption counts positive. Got 3.0 angstroms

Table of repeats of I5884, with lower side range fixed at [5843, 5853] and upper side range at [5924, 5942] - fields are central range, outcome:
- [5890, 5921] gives 2.7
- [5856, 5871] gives 0.0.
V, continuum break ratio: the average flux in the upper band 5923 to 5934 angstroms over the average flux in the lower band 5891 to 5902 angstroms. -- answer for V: 1.2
